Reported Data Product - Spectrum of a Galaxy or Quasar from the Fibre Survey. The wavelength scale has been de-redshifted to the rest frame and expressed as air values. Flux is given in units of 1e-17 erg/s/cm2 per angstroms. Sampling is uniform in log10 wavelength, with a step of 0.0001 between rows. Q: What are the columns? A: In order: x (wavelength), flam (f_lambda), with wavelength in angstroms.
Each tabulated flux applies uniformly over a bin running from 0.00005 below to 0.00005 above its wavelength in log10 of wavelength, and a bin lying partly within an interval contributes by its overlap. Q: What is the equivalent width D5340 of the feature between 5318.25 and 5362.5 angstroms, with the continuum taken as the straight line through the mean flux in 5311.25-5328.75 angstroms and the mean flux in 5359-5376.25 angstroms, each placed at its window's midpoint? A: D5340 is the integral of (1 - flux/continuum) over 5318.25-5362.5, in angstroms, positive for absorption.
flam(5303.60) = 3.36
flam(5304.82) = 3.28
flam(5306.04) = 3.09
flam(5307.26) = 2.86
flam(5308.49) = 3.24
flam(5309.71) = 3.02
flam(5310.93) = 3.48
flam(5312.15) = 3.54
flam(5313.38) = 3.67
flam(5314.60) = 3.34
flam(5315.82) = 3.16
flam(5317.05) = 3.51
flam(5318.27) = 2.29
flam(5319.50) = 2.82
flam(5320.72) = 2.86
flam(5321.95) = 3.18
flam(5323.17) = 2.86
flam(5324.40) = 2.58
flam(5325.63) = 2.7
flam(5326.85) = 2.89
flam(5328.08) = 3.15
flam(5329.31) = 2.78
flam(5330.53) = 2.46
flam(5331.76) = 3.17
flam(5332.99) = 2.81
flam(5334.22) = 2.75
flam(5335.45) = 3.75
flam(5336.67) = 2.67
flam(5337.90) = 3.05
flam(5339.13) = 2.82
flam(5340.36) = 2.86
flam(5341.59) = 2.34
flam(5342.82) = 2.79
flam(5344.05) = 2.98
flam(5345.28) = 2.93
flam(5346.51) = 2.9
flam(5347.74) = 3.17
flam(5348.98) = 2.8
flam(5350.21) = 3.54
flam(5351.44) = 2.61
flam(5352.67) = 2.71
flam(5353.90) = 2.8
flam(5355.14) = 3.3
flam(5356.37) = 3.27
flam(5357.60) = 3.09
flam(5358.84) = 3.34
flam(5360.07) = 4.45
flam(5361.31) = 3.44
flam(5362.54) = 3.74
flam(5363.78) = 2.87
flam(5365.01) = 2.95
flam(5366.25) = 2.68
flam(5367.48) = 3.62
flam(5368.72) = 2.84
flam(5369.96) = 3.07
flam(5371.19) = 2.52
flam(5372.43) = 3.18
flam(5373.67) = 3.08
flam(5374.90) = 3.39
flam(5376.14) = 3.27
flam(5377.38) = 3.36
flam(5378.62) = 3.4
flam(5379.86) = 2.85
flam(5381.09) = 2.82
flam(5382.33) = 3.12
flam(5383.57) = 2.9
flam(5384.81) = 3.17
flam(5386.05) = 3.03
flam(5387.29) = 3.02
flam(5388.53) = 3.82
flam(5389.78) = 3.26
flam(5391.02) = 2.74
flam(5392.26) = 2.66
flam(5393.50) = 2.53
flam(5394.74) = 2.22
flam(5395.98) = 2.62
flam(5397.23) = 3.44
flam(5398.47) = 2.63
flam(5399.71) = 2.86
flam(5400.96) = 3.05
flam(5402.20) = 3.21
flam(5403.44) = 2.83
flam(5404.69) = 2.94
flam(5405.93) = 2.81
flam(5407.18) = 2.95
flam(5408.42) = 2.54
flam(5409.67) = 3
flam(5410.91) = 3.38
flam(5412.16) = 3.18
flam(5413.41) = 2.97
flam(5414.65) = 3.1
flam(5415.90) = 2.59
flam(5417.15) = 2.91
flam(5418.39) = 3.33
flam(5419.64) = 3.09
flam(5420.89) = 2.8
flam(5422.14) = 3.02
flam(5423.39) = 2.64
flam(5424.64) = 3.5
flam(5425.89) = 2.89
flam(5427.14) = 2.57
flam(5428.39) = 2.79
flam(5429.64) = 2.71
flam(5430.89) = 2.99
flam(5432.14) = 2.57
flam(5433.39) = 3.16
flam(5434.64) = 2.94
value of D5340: 1.9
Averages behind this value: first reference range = 3.04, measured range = 2.99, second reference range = 3.22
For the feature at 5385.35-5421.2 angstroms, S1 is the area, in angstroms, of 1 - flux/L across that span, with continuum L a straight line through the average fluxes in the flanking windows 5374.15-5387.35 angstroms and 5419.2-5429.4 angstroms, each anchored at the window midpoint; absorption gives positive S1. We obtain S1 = 0.7 angstroms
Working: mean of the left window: 3.13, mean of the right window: 2.9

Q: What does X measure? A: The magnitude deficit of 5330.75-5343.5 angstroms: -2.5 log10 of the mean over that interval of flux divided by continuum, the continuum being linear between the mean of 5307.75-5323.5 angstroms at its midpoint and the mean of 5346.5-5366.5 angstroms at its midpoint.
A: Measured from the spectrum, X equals 0.10 mag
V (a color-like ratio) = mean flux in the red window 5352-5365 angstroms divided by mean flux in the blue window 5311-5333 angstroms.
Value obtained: 1.1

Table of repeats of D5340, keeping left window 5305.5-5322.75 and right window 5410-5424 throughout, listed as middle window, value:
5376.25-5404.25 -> 0.5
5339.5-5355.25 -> 1.1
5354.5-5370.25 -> -1.1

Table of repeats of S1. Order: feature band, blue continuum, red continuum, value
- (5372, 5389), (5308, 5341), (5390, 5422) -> -1.3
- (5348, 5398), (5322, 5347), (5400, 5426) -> -2.7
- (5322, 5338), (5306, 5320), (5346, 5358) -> 1.1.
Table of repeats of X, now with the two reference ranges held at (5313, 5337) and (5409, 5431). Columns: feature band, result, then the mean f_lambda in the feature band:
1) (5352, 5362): -0.12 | 3.3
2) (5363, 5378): -0.04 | 3.08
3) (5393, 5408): 0.05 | 2.84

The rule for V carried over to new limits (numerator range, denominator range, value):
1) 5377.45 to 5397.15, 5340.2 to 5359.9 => 0.99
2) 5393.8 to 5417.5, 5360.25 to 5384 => 0.92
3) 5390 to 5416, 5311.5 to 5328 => 0.95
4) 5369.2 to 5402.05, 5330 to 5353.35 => 1.03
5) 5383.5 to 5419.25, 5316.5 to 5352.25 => 1.02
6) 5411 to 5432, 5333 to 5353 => 1.01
